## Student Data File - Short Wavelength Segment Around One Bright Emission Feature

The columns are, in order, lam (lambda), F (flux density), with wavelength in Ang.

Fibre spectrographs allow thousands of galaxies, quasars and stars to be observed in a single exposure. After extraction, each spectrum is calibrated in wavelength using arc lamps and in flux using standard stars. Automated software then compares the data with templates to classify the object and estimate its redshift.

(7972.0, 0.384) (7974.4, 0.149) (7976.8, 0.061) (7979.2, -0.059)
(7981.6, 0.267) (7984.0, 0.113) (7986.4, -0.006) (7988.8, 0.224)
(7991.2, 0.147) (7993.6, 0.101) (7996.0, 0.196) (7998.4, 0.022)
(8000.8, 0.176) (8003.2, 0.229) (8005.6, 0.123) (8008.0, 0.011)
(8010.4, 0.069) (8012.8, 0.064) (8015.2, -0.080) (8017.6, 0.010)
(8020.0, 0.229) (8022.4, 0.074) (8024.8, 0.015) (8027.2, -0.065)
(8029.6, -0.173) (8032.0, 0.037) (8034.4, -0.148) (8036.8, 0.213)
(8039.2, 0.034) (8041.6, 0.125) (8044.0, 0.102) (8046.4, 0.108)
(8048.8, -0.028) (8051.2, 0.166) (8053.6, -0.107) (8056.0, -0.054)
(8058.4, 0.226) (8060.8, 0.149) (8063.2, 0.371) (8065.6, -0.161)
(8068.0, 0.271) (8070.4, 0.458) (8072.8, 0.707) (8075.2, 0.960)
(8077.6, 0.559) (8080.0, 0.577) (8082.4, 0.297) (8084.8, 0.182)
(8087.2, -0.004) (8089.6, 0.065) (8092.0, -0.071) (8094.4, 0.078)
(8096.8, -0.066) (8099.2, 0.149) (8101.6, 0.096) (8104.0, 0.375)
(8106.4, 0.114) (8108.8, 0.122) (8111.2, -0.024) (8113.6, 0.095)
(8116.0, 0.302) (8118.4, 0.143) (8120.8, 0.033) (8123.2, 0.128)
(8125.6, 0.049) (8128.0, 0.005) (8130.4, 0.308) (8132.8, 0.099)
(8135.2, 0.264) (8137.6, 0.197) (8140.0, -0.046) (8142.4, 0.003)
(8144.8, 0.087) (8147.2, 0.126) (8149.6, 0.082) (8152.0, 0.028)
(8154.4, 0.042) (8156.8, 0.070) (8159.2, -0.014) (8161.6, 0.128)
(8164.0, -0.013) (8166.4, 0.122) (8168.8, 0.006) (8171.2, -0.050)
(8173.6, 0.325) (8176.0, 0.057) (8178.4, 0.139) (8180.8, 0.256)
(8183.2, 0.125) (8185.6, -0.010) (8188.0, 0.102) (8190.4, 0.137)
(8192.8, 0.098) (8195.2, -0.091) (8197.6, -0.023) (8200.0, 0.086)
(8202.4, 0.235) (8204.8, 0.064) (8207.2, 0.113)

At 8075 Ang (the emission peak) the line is [O II]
